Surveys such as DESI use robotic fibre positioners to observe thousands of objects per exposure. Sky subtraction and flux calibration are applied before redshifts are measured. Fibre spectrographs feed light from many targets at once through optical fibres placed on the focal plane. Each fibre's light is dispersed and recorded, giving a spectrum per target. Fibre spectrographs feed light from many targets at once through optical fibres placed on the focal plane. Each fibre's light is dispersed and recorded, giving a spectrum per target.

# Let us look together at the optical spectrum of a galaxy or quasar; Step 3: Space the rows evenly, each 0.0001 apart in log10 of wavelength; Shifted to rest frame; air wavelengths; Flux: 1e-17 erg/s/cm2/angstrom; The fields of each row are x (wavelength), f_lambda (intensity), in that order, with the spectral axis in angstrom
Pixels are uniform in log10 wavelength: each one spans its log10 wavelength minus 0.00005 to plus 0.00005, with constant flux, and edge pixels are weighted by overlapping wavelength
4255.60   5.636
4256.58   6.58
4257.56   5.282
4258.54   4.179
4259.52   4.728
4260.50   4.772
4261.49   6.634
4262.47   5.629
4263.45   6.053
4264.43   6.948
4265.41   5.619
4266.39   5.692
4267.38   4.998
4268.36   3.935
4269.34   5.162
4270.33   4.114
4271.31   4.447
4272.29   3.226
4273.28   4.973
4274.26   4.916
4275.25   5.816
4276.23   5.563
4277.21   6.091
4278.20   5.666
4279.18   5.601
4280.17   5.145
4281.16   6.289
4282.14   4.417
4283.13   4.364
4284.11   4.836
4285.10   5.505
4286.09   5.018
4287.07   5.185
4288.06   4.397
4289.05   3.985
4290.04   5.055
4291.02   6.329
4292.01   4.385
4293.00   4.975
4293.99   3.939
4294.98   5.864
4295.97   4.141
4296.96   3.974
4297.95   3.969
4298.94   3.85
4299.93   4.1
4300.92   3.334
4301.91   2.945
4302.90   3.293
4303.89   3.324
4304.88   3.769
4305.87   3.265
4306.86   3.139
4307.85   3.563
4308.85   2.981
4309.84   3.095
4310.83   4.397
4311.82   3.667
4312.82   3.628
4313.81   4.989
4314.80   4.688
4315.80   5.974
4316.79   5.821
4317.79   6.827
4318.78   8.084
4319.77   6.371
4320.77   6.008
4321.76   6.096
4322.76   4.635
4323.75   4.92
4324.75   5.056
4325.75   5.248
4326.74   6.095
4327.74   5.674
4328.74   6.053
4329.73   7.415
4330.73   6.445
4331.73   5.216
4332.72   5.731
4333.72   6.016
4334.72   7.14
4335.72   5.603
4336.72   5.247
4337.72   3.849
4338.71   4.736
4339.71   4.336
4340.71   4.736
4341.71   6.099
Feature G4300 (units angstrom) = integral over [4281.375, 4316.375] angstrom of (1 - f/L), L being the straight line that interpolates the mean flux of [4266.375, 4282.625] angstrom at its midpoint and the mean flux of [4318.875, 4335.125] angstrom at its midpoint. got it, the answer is 7.6 angstrom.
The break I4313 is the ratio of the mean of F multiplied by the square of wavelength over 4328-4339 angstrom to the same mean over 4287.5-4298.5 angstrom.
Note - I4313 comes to 1.3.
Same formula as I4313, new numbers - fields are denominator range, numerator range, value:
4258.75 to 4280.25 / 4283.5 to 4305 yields 0.84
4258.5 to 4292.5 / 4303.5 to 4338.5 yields 1.02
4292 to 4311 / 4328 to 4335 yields 1.67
